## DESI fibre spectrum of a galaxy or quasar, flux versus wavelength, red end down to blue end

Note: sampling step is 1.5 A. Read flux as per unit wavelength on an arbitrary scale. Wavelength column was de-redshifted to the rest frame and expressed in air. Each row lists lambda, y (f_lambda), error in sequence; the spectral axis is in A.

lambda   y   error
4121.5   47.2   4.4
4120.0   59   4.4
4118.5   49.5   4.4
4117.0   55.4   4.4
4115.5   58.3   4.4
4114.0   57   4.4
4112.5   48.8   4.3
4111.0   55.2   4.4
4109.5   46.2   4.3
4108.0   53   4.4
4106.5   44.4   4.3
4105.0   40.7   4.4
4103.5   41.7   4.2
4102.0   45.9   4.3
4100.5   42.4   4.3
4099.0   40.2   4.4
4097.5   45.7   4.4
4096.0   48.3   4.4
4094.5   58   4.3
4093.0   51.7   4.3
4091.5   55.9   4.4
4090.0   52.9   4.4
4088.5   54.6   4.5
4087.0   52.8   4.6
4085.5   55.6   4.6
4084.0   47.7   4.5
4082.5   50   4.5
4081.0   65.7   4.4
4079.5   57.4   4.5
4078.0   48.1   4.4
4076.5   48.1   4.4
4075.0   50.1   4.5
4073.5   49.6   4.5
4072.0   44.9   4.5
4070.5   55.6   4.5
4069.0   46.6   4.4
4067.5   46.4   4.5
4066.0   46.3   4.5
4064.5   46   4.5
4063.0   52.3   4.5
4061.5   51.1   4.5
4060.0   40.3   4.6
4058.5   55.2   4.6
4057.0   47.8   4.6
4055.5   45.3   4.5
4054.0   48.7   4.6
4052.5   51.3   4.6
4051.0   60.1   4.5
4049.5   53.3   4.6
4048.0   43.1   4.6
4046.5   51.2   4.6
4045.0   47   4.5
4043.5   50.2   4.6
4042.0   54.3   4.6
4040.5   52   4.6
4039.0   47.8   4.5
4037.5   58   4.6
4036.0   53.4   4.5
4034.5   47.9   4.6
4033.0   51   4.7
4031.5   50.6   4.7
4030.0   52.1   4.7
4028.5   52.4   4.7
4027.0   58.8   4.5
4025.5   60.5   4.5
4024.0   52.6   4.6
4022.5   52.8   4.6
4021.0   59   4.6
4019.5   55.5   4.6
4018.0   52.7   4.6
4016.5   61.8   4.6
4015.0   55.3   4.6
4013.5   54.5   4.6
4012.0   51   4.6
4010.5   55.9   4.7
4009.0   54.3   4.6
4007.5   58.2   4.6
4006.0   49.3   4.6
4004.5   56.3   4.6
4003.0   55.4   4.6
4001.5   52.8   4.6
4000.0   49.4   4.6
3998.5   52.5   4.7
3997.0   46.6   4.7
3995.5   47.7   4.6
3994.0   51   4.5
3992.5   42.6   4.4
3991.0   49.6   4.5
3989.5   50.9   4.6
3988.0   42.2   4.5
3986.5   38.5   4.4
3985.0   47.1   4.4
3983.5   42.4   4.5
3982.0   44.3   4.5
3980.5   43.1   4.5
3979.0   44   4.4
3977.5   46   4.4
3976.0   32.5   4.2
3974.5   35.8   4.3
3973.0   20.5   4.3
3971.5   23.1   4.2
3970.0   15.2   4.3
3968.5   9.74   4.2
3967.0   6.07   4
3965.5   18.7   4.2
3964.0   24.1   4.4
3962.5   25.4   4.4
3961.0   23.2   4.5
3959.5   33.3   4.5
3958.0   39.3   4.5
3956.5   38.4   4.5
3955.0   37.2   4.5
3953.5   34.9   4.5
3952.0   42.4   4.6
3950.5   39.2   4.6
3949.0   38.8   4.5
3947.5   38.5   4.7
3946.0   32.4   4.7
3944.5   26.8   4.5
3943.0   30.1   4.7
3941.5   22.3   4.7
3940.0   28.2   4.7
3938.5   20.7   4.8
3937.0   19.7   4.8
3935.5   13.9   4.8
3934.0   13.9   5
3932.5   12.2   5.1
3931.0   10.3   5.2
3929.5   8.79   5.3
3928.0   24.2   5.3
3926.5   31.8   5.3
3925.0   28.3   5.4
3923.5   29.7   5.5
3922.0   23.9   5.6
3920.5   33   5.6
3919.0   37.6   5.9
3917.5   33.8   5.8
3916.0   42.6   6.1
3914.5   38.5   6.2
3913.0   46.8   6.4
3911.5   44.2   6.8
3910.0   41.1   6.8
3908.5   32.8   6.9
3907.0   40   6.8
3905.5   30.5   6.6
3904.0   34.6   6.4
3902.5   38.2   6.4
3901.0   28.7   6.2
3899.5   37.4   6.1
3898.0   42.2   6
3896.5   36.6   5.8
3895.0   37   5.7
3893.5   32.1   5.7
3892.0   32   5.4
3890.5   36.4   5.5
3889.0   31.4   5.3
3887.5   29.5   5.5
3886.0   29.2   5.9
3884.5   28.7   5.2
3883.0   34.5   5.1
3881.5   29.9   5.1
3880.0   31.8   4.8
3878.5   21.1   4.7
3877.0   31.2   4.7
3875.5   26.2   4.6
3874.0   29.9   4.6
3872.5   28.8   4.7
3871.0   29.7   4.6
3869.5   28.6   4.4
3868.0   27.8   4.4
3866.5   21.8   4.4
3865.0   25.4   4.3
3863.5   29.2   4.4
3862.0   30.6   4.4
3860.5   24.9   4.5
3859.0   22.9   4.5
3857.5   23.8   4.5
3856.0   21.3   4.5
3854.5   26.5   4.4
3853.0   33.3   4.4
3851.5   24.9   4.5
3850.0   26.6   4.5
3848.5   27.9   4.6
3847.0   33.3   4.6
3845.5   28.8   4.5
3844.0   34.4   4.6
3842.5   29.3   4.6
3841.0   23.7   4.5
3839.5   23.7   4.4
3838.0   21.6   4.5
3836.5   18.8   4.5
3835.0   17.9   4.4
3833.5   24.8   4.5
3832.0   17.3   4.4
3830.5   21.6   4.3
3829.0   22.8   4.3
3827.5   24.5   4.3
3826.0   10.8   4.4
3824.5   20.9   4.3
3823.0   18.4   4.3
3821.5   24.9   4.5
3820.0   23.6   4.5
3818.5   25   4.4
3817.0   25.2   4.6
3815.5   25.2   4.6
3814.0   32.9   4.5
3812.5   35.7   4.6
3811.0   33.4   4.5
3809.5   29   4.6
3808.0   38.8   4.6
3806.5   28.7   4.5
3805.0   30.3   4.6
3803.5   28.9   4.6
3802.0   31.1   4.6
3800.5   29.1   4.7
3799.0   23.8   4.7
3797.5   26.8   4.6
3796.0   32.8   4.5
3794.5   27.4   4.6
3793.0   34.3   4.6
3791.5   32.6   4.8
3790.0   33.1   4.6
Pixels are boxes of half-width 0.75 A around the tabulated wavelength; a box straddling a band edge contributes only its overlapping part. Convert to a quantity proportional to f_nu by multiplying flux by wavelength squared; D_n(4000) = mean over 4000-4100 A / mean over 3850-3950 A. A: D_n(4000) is 1.89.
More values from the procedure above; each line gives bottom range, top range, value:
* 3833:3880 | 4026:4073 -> 2.10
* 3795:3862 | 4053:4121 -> 2.18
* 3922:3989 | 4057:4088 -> 1.84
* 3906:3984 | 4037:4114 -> 1.78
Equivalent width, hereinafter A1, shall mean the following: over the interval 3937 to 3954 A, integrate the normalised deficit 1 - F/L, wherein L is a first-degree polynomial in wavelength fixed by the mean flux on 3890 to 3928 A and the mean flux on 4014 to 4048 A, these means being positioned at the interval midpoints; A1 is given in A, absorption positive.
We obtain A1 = 3.84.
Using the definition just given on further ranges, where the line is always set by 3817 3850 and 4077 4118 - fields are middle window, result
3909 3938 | 4.0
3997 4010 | -3.8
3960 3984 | 6.2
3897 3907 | -1.6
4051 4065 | -0.8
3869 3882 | -0.3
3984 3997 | -2.1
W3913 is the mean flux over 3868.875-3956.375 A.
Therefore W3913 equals 31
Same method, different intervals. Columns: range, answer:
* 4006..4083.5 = 52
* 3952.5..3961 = 35.6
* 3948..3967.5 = 31.3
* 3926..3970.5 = 25.3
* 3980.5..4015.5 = 49.7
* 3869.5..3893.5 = 30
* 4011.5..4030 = 55.5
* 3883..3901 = 33.7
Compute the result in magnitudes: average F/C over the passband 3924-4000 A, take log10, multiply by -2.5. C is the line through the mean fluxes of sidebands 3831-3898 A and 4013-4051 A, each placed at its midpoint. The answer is 0.33 mag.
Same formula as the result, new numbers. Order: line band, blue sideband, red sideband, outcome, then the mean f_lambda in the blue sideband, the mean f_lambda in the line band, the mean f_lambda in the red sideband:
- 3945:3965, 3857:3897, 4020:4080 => 0.14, 29.3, 34.1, 51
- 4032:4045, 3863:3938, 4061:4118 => -0.15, 30.1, 51.5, 50.3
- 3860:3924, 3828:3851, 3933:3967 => -0.22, 24.8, 32.6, 28.5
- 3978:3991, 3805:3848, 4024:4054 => 0.03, 25.6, 44.4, 52.3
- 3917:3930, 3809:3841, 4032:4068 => 0.24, 23.7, 28.2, 50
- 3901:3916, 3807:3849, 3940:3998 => -0.23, 25.5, 38.2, 34.8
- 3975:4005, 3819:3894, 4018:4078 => -0.07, 26.4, 46.6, 51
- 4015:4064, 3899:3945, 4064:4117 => -0.19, 29.1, 52.2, 50.1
